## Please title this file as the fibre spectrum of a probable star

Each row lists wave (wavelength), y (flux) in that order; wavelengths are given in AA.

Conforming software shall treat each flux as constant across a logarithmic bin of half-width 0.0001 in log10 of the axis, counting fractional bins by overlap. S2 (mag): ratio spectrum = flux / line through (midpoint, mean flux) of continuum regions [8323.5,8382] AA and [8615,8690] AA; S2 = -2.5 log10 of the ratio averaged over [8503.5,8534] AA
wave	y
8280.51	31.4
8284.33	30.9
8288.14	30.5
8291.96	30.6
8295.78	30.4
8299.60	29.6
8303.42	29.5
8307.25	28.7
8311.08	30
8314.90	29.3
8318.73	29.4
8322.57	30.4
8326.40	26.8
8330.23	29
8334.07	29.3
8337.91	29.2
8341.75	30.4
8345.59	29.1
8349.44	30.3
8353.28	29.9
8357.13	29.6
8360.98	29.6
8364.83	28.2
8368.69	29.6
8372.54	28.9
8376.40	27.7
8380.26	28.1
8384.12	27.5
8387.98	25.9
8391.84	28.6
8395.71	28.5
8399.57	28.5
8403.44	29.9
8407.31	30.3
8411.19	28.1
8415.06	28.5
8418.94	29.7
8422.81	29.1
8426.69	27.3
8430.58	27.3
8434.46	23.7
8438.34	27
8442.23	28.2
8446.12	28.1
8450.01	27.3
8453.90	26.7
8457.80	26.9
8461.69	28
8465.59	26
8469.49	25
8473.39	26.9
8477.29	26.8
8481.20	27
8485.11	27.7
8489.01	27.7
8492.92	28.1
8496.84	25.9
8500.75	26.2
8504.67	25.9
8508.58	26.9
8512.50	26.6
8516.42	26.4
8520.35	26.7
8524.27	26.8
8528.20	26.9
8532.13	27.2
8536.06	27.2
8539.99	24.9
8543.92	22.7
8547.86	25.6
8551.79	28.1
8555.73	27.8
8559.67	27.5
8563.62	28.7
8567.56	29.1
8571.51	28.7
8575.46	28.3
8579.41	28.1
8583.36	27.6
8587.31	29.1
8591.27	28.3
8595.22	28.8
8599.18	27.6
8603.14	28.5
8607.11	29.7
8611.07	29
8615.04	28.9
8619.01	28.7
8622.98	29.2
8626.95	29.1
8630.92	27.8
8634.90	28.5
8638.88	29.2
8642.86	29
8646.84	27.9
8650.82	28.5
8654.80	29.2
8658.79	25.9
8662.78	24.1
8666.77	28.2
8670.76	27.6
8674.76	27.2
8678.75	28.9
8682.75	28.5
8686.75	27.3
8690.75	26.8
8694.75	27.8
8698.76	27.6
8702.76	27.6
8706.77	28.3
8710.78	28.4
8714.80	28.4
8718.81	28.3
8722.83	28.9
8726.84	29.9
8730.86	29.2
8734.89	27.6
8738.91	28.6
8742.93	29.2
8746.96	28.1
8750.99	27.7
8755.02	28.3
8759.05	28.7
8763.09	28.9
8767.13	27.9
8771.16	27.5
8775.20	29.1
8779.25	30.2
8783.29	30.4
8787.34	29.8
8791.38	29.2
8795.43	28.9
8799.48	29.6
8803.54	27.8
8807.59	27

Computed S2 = 0.07 mag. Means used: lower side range 29.1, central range 26.7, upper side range 28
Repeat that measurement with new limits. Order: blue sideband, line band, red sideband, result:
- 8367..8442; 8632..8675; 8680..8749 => 0.02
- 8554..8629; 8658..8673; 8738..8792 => 0.09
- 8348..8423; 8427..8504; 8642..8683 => 0.06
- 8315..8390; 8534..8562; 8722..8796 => 0.10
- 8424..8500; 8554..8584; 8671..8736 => -0.03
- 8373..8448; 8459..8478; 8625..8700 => 0.06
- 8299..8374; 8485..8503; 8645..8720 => 0.06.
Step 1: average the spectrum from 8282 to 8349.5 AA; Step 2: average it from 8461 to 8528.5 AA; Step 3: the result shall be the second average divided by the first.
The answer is 0.90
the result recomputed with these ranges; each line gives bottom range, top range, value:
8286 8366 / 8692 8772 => 0.96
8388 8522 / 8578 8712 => 1.03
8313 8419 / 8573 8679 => 0.98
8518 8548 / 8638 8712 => 1.07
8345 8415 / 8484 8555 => 0.92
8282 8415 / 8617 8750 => 0.97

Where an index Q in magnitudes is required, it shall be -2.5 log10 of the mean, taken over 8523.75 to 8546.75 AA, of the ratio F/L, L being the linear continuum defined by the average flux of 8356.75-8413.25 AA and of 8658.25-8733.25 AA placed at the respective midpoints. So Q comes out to 0.095 mag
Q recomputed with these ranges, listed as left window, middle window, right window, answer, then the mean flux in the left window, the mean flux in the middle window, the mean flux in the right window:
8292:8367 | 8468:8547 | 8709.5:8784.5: 0.10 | 29.4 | 26.5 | 28.7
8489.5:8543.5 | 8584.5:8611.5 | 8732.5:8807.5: -0.06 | 26.5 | 28.7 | 28.7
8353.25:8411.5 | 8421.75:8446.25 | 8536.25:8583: 0.04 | 28.7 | 27.1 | 27.2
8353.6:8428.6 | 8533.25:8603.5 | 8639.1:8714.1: 0.02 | 28.6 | 27.6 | 27.8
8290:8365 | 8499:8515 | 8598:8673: 0.09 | 29.5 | 26.4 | 28.2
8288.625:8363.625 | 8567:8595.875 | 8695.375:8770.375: 0.01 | 29.5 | 28.5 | 28.4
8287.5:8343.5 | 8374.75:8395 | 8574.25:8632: 0.06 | 29.5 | 27.6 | 28.6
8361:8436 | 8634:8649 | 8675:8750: -0.02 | 28.2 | 28.7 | 28.3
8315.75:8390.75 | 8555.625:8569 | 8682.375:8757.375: 0.01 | 28.9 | 28.3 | 28.2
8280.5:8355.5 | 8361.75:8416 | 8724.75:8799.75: 0.04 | 29.7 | 28.5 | 28.9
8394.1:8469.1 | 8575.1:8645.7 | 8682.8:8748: -0.02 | 27.8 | 28.6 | 28.3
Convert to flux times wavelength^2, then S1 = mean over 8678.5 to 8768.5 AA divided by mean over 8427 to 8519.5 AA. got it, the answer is 1.1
